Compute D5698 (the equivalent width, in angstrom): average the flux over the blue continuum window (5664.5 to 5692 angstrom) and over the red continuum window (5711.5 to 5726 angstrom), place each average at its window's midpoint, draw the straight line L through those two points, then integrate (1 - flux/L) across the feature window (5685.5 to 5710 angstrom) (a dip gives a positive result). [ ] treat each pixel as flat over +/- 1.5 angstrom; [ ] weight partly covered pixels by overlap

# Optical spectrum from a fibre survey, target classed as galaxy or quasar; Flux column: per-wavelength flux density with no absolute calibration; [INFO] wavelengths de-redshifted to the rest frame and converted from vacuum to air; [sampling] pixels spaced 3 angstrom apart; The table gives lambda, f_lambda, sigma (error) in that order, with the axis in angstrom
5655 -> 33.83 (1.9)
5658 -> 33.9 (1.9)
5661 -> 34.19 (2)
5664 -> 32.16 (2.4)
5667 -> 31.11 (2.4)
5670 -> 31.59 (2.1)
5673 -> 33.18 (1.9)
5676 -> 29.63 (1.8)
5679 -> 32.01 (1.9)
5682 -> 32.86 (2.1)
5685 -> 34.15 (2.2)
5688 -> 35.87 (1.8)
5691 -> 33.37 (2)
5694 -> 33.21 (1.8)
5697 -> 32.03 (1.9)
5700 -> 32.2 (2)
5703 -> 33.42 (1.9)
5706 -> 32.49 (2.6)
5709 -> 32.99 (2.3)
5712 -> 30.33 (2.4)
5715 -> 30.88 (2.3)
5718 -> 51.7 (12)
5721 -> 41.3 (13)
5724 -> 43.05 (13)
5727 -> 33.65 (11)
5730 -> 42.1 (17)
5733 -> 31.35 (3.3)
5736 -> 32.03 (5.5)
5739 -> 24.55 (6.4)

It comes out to 1.9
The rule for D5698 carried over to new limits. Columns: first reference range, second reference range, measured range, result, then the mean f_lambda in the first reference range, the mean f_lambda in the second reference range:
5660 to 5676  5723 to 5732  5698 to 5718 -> 1.8 angstrom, 32.1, 39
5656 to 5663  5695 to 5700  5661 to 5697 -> 0.4 angstrom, 33.9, 32.2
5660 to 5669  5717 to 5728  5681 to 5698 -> 1.4 angstrom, 32.3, 42.4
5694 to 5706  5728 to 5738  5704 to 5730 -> -2.8 angstrom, 32.6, 34.6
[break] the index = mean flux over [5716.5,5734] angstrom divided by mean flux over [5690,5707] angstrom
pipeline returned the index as 1.24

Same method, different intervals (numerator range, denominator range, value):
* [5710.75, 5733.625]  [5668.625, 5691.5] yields 1.17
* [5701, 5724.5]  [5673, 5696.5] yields 1.11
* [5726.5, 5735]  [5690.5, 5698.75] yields 1.09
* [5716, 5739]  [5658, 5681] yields 1.19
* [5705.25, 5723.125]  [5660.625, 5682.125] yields 1.16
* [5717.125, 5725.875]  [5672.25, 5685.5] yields 1.38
